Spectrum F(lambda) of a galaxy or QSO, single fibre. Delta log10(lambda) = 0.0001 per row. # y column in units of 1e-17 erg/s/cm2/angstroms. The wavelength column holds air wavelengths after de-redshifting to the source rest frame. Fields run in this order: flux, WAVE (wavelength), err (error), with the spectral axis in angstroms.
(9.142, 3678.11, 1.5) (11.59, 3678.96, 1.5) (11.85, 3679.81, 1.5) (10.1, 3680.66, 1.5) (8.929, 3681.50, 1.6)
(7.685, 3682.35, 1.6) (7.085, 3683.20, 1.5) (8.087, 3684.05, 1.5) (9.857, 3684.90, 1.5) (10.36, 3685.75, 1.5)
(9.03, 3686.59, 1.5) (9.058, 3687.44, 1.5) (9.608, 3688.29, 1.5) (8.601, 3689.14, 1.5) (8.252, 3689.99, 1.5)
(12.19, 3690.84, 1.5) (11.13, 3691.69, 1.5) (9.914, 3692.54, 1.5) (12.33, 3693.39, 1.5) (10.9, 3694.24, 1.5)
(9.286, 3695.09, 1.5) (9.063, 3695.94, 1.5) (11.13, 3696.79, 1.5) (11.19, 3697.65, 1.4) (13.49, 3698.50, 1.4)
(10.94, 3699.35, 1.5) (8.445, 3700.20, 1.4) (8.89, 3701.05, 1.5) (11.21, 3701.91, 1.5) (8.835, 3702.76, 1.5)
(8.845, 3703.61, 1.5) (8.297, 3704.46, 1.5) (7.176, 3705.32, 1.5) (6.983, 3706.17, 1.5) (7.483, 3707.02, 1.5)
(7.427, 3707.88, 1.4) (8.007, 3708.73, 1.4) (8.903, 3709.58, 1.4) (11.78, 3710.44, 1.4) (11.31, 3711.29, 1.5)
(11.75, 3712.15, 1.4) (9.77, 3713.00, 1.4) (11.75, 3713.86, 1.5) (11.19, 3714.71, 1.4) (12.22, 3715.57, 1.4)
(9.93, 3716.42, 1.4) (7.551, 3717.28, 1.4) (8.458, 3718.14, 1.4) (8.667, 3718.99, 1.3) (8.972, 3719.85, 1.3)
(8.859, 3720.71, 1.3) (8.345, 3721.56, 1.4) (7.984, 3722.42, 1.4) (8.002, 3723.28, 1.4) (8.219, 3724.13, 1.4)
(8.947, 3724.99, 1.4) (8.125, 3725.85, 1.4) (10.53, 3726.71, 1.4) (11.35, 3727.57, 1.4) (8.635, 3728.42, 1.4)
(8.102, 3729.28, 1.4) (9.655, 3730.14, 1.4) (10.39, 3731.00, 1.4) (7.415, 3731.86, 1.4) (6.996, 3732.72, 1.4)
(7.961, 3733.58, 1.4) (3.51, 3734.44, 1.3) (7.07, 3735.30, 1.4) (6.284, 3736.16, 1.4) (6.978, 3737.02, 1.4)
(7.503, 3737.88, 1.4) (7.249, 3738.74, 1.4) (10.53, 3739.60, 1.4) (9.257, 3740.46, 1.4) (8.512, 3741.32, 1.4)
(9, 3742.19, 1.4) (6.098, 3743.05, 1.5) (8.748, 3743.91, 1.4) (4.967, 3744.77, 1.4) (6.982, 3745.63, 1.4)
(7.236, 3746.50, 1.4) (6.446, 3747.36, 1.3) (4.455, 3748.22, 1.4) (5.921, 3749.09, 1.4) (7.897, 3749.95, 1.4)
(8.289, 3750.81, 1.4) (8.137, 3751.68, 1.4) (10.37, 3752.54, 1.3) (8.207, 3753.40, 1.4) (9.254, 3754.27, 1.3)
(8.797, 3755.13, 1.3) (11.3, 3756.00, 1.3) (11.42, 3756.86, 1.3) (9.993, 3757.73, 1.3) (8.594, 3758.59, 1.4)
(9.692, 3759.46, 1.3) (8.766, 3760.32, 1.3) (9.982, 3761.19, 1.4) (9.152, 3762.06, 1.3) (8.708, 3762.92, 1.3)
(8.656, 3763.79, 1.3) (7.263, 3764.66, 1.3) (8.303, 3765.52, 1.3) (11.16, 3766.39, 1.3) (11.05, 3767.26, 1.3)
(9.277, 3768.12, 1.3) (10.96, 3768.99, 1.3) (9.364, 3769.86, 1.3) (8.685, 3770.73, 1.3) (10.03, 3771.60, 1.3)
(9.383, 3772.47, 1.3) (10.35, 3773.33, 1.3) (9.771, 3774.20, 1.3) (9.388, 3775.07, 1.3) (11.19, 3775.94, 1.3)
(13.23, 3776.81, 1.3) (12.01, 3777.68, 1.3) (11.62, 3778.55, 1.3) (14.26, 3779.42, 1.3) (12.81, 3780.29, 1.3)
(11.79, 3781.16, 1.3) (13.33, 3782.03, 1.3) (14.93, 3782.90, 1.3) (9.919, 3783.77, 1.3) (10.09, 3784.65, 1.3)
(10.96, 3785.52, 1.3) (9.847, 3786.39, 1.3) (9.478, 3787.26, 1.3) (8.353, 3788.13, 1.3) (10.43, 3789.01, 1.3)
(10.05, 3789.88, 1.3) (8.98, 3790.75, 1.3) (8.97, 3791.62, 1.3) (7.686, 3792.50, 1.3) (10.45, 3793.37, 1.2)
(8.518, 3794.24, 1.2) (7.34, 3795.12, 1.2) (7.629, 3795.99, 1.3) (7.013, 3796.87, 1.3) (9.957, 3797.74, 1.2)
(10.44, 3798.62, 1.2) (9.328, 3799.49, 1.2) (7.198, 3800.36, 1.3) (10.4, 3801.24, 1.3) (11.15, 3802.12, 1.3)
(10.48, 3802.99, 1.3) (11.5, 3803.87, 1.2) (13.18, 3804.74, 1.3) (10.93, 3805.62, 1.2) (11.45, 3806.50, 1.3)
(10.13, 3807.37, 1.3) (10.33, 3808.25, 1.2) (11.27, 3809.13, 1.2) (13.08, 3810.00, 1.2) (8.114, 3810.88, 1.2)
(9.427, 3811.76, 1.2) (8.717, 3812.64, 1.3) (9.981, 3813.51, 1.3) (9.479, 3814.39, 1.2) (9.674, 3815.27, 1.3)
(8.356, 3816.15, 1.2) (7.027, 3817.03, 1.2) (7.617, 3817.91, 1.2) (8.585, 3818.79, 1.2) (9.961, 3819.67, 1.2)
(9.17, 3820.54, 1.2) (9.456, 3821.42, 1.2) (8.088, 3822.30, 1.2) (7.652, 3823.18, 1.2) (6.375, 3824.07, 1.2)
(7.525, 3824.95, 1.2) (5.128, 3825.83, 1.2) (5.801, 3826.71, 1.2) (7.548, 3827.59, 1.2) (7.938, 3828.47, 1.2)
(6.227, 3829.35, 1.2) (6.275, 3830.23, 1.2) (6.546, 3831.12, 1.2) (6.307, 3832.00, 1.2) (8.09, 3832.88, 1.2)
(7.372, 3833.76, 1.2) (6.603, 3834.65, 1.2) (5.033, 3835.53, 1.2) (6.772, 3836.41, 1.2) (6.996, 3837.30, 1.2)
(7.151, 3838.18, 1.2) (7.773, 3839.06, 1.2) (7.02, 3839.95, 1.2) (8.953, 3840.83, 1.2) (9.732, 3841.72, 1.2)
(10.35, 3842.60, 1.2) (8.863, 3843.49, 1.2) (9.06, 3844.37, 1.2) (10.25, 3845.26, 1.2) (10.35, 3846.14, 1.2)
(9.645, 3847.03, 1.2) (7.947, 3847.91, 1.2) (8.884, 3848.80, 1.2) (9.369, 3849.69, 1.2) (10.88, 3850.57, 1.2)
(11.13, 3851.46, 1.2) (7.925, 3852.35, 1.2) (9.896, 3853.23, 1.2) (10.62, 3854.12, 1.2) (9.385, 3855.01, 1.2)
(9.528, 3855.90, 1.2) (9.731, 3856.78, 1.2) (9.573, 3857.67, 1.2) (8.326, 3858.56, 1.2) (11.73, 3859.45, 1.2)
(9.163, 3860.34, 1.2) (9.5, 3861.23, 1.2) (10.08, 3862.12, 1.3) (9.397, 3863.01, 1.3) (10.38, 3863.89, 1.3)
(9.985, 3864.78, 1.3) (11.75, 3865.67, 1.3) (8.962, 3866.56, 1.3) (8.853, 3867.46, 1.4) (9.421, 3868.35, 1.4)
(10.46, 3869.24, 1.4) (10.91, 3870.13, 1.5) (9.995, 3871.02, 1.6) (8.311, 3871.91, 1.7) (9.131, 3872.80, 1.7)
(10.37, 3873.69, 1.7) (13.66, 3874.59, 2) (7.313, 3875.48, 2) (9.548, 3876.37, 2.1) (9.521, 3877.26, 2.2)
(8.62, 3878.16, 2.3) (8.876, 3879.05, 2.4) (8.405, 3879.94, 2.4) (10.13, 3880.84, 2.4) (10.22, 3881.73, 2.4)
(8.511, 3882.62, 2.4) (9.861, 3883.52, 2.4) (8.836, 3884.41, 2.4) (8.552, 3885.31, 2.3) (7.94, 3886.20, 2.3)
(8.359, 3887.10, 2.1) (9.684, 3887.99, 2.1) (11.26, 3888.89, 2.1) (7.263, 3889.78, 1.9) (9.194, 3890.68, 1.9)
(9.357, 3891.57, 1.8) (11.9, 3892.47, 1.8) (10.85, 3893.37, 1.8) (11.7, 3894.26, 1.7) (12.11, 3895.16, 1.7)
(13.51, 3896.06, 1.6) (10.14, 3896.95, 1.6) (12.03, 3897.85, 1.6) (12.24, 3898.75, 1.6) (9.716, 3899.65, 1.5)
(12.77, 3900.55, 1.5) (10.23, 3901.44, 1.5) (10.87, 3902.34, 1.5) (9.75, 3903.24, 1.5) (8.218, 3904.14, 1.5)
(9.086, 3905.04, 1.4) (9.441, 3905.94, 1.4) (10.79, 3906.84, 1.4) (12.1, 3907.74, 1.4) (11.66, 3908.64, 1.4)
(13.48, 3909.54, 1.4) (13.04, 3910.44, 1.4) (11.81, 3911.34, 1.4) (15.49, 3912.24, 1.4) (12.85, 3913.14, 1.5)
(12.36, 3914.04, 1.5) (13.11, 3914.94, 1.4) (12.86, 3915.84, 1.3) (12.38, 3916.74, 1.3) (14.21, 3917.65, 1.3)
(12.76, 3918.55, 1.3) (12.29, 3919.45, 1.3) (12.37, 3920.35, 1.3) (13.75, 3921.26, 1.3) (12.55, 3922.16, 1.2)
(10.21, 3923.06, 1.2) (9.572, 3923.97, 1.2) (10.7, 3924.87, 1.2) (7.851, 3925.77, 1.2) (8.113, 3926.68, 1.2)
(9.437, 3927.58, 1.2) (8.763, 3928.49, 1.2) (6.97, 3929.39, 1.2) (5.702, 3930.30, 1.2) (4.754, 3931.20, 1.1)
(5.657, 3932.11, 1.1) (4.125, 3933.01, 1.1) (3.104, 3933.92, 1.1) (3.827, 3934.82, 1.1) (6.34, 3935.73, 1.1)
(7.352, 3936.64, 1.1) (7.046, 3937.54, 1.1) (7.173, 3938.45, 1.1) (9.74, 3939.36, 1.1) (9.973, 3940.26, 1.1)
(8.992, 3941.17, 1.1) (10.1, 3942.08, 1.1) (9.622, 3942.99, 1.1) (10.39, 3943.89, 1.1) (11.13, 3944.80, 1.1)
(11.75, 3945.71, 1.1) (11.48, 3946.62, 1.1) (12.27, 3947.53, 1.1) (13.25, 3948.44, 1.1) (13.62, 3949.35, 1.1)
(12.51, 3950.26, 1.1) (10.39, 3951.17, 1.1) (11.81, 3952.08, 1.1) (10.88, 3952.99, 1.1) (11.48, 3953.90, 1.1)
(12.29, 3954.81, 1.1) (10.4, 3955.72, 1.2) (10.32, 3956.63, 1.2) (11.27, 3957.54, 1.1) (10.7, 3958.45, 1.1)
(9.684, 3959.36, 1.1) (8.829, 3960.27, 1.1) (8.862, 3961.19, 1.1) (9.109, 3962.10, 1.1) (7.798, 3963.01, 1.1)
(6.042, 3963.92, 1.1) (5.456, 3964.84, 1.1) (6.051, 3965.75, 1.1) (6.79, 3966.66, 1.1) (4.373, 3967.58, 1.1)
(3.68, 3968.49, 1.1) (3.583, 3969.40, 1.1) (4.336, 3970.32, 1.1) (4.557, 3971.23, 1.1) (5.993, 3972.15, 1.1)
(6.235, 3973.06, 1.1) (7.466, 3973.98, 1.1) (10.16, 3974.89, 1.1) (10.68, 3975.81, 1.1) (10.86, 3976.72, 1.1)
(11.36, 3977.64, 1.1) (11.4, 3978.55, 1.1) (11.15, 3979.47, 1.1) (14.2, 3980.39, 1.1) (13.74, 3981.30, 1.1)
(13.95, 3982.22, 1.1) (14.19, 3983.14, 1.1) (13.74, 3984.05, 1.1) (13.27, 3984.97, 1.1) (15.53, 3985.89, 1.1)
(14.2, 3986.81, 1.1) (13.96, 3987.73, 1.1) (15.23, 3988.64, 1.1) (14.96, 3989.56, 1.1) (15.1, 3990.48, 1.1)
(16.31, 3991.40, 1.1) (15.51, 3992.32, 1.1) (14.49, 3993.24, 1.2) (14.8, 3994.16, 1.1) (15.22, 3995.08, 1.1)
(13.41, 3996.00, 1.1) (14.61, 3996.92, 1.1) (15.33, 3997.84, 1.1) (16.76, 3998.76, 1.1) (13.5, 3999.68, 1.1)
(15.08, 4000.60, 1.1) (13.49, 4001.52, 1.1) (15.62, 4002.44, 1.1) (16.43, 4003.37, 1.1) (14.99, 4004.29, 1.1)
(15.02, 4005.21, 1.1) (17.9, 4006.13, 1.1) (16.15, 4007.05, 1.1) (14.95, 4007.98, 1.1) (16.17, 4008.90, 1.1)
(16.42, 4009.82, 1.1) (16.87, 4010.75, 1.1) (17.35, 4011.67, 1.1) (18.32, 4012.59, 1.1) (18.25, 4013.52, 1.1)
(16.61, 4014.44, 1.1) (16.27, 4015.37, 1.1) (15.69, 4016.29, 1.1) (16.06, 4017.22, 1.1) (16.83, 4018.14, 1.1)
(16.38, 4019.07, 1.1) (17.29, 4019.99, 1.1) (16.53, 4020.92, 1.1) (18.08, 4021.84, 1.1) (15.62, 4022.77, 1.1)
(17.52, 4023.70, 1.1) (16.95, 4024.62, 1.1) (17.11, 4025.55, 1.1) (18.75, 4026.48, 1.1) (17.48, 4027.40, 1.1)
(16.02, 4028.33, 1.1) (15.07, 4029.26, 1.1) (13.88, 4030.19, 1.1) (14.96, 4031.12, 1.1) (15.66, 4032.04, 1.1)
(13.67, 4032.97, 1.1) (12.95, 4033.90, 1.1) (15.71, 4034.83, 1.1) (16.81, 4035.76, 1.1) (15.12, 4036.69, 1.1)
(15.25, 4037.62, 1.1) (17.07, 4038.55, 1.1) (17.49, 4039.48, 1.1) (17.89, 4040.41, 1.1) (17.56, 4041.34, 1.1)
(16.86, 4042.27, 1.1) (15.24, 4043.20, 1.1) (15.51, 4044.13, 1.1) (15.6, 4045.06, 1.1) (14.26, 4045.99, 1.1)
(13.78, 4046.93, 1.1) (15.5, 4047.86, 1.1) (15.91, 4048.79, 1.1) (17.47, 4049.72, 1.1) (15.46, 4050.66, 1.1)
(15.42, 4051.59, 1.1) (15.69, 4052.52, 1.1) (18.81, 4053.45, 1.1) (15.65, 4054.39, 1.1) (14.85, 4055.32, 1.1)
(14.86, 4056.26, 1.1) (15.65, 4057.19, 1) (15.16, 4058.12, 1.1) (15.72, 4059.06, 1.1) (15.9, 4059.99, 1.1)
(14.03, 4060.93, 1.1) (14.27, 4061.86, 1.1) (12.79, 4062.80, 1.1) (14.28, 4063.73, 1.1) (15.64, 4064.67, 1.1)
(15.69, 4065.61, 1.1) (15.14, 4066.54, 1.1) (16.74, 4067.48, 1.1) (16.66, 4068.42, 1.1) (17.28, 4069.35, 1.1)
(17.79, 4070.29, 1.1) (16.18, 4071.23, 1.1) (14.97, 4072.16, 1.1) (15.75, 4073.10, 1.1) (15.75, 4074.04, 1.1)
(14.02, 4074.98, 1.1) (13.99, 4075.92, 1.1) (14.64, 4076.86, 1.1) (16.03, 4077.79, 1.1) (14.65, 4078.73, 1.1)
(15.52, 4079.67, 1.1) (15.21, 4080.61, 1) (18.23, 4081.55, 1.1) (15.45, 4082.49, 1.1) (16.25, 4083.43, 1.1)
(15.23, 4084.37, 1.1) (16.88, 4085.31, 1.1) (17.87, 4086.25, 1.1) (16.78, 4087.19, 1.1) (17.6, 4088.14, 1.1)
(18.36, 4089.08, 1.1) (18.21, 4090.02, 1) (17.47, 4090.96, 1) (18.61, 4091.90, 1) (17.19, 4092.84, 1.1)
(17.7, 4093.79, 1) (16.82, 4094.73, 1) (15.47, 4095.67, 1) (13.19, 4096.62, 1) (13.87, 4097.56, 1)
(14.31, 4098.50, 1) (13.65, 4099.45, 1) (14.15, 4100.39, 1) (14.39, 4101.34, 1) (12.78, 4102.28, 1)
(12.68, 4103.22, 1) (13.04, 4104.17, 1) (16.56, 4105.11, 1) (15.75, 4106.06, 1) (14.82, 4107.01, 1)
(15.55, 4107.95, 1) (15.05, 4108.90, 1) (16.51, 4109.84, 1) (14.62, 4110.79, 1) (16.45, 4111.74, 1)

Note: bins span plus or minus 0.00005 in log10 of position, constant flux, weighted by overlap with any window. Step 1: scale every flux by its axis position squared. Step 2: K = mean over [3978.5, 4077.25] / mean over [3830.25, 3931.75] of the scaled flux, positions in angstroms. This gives 1.7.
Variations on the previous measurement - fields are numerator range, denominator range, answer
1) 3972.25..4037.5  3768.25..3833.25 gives 1.74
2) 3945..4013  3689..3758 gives 1.56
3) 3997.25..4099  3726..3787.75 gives 2.01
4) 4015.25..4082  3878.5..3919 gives 1.57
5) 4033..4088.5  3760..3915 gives 1.82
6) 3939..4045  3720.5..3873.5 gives 1.62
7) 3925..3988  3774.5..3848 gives 1.09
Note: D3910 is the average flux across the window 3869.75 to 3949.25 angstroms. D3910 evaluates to 10.1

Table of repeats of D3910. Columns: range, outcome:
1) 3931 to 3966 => 9.17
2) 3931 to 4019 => 11.7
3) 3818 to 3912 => 9.37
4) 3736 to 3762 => 8.26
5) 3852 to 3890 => 9.55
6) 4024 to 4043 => 16.1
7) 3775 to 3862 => 9.31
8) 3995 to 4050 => 16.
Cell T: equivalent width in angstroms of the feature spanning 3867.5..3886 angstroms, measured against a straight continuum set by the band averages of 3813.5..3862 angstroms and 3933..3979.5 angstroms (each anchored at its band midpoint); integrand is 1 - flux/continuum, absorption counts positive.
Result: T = -2.0 angstroms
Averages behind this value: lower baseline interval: 8.44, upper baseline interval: 8.83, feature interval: 9.5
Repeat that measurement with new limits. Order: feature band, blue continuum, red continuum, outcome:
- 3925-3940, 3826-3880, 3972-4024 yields 6.60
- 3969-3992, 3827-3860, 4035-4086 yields 2.89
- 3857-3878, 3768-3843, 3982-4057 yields 2.49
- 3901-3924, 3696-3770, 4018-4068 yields 1.86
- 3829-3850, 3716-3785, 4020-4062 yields 6.03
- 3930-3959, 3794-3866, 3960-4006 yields 4.21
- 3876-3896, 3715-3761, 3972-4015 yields 3.62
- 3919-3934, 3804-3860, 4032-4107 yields 3.61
